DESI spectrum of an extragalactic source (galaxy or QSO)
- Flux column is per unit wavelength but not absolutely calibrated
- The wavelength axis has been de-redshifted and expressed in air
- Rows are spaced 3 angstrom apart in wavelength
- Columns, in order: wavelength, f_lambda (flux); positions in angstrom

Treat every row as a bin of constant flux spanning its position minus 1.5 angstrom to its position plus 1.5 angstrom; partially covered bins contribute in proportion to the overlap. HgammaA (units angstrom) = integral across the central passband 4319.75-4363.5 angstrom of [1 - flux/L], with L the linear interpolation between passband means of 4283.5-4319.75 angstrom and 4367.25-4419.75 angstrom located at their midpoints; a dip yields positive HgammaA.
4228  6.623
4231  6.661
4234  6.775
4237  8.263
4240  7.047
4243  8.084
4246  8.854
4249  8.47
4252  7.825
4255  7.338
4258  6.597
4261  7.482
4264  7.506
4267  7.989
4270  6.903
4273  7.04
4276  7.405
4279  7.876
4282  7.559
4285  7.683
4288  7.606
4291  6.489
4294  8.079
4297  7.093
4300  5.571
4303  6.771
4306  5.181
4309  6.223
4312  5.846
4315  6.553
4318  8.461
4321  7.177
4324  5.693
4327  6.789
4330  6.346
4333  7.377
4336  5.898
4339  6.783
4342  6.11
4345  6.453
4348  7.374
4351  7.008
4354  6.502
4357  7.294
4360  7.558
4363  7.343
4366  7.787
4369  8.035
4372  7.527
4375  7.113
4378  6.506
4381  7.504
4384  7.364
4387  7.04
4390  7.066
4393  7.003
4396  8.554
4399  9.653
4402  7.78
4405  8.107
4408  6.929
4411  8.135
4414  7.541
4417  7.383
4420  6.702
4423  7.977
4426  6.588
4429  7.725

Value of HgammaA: 2.3 angstrom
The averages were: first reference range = 6.8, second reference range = 7.58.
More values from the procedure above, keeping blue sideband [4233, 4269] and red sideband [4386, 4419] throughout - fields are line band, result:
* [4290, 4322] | 4.3 angstrom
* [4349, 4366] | 1.1 angstrom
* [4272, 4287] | 0.3 angstrom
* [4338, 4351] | 1.7 angstrom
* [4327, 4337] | 1.4 angstrom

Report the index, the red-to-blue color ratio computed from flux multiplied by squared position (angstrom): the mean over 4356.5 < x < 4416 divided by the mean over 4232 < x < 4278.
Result 1.07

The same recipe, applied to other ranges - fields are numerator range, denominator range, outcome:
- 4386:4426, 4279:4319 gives 1.17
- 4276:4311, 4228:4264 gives 0.94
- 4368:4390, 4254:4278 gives 1.05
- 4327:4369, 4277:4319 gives 1.03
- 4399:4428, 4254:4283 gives 1.10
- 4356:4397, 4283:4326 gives 1.13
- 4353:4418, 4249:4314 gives 1.12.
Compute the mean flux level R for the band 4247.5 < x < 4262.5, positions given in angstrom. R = 7.54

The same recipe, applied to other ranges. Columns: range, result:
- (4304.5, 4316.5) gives 5.95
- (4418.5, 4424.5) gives 7.34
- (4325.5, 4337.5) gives 6.6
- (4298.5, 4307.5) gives 5.84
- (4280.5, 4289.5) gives 7.62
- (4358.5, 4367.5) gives 7.56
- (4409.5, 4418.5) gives 7.69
